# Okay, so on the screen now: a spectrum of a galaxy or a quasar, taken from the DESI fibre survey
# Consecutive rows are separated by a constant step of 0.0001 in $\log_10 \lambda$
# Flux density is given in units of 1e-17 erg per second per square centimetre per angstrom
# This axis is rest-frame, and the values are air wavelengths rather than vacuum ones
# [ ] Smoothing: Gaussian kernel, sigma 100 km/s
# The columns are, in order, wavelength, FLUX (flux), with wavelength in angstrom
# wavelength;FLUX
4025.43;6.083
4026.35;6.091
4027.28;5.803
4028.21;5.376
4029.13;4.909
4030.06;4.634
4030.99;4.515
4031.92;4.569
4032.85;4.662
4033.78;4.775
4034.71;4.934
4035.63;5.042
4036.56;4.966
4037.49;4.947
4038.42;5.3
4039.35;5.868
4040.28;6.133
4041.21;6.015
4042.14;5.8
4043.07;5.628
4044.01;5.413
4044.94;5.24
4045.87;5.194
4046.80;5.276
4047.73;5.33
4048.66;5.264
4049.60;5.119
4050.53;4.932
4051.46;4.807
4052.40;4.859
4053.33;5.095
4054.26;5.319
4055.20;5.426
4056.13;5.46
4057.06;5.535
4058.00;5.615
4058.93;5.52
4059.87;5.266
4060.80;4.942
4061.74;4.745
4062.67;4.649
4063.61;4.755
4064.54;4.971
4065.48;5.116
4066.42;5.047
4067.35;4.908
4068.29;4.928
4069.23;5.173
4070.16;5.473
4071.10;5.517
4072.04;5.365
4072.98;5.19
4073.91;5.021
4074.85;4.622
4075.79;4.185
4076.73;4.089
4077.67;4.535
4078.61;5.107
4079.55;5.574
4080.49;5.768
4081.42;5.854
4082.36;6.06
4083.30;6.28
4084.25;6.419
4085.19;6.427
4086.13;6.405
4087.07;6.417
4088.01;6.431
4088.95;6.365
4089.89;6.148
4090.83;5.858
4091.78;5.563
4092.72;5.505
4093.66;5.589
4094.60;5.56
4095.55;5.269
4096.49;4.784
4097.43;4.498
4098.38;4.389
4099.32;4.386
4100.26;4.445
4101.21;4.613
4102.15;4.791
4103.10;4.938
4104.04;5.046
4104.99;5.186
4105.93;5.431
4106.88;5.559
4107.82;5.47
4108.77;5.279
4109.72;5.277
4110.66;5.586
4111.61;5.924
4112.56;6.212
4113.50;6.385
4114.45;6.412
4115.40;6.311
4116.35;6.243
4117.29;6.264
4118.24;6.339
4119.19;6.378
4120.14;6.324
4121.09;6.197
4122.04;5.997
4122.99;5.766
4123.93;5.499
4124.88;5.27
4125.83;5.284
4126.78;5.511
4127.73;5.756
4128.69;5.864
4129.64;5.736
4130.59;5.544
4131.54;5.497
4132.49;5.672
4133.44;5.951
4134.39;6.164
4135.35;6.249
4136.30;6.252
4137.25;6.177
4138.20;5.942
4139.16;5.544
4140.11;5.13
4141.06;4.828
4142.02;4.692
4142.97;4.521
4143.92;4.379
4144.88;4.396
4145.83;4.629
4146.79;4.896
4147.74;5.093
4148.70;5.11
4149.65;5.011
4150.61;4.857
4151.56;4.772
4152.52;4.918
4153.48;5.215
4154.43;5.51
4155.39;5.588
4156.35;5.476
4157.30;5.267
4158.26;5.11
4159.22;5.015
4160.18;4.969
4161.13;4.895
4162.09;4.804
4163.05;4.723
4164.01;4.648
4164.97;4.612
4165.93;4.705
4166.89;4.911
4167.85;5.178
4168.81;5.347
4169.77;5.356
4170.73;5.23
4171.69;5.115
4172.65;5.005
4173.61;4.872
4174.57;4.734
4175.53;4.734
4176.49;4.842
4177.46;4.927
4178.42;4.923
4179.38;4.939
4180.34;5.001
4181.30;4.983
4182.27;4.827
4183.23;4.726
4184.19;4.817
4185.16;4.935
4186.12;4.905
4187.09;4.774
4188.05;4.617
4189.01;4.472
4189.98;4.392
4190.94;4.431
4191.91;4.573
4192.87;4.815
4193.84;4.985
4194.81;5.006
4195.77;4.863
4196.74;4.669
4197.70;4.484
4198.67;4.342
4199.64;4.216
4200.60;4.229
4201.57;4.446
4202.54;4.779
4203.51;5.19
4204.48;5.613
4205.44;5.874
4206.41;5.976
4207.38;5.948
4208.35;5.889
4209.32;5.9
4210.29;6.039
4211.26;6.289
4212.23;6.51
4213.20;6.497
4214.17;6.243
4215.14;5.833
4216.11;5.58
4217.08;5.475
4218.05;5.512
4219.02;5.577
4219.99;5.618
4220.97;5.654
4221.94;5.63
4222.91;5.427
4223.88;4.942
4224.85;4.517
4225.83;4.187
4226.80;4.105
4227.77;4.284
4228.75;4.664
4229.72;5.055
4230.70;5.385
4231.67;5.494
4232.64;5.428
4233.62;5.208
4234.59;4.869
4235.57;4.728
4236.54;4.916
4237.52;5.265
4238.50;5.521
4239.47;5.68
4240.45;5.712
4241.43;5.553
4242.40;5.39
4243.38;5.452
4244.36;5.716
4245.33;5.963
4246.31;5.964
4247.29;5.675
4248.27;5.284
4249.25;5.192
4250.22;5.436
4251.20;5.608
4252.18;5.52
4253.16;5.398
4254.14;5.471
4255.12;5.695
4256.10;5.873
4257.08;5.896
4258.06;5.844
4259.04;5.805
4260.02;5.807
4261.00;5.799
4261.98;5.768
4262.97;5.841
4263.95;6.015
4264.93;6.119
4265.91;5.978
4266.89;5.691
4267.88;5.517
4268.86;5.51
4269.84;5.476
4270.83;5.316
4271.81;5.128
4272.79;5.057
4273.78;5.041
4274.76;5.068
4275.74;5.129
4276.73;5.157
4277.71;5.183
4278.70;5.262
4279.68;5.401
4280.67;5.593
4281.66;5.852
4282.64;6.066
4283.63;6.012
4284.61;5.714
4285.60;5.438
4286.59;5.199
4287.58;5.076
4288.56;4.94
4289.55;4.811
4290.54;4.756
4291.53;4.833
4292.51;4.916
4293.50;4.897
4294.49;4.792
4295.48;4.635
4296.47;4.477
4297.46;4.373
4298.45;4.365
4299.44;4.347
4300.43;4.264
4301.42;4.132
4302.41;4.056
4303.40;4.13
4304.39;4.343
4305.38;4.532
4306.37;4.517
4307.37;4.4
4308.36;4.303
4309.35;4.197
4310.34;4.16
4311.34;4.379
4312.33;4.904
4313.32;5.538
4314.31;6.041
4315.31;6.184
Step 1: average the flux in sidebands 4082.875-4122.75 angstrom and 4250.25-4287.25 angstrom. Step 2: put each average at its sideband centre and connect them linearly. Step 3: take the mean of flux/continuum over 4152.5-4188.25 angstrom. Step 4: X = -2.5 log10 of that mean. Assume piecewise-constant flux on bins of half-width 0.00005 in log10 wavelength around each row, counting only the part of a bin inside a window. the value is 0.13 mag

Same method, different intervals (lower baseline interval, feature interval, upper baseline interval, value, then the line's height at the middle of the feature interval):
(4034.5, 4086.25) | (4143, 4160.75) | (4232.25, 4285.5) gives 0.08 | 5.4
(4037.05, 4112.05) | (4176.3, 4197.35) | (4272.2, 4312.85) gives 0.06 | 5.08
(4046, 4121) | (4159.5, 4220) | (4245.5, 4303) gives 0.05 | 5.35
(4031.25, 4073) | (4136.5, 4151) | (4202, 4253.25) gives 0.06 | 5.33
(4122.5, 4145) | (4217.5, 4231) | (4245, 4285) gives 0.11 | 5.56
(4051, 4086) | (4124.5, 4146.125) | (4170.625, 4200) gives -0.10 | 4.98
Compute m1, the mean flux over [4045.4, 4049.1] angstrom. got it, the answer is 5.28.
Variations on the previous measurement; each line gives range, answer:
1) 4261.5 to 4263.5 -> 5.79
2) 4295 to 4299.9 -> 4.44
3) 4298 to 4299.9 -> 4.36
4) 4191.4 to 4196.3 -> 4.84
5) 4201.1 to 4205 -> 5.02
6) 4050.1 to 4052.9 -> 4.87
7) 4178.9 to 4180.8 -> 4.98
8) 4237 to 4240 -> 5.47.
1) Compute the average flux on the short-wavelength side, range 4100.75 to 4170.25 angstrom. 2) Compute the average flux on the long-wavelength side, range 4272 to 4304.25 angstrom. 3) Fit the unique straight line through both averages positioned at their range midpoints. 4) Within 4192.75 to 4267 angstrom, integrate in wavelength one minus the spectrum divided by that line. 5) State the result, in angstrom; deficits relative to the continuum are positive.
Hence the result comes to -4.2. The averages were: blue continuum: 5.4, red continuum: 4.96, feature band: 5.42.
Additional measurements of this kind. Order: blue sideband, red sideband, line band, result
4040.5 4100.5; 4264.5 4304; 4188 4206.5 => 1.5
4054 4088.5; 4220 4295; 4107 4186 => 0.4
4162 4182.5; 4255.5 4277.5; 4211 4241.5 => -0.3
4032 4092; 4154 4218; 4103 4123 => -2.3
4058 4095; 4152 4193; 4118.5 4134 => -1.8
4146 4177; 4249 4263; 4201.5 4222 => -1.5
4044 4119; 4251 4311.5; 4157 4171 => 0.8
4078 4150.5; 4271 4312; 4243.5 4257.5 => -1.7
